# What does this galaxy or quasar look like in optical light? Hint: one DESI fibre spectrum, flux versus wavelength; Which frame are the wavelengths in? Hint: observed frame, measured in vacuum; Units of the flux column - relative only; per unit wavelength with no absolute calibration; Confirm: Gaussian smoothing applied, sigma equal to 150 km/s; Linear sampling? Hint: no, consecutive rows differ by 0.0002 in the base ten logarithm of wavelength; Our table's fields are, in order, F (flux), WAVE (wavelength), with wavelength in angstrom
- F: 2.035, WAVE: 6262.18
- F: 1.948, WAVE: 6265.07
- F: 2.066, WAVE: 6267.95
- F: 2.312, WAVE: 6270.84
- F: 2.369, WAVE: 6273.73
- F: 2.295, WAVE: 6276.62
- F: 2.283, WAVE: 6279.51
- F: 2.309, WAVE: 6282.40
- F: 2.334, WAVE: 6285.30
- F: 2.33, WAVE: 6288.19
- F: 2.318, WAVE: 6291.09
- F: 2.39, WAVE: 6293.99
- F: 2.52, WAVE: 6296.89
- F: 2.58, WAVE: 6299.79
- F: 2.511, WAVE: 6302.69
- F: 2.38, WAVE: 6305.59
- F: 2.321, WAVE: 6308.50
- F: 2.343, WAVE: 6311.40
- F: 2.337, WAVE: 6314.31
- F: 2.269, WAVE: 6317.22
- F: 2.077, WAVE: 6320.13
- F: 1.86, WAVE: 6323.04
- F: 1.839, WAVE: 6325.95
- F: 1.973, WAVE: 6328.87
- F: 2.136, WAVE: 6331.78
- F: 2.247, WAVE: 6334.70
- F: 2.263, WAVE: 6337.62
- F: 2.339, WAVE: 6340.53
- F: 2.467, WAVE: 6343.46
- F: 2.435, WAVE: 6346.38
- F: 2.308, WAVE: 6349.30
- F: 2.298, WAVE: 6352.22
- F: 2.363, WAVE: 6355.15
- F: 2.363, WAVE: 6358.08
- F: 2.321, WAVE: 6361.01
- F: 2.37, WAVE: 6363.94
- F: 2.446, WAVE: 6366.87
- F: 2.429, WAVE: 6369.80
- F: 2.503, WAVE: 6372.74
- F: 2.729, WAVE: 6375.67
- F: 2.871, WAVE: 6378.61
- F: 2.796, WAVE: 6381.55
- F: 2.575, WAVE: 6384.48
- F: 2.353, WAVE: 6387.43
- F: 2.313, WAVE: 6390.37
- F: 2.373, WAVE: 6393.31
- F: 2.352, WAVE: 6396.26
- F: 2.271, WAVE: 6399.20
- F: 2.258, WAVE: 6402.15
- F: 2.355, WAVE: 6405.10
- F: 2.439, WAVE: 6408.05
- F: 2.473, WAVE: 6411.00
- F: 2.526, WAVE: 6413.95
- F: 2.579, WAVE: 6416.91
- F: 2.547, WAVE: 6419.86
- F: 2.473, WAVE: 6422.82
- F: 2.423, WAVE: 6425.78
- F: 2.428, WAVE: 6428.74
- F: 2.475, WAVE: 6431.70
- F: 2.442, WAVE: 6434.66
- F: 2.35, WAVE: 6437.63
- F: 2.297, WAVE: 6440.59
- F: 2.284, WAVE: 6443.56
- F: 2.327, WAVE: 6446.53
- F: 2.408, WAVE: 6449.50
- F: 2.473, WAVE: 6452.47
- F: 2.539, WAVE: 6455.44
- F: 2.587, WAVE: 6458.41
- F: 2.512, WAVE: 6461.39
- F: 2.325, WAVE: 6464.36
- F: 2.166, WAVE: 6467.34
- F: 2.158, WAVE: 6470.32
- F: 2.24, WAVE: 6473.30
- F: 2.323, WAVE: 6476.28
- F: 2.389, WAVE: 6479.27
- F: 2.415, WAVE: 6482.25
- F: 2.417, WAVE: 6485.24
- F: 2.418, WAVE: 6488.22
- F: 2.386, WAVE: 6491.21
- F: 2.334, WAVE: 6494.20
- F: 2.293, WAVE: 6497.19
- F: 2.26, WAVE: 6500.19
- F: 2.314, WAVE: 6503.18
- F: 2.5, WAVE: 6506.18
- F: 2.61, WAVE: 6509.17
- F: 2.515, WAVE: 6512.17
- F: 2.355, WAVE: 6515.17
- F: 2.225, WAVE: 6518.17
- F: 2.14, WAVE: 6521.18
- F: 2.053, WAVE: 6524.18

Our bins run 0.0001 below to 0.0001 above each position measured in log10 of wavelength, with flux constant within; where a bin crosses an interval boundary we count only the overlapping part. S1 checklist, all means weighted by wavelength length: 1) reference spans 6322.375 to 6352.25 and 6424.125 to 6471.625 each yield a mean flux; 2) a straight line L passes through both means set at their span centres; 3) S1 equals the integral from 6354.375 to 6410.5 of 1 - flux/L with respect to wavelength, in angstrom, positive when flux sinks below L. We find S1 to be -4.20 angstrom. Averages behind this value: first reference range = 2.2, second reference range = 2.39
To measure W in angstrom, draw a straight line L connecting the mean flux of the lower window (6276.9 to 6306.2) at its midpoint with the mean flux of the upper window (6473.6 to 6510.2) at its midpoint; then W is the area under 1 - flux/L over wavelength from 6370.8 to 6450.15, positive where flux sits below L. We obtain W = -2.2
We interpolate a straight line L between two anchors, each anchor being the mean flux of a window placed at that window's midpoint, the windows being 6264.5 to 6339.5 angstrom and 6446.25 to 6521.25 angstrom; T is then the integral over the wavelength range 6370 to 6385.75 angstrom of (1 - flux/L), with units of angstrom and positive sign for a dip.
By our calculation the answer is -2.5 angstrom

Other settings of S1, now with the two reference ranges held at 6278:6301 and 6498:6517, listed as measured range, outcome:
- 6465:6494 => 1.1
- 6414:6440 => -0.6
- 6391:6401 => 0.3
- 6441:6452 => 0.3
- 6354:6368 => 0.1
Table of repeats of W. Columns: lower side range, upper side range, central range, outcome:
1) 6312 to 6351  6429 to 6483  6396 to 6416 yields -0.7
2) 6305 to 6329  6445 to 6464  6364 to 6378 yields -1.6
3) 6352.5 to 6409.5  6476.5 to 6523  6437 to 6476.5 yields 0.6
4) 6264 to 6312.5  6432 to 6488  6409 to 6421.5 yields -0.9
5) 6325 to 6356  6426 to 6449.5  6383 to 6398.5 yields -0.5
